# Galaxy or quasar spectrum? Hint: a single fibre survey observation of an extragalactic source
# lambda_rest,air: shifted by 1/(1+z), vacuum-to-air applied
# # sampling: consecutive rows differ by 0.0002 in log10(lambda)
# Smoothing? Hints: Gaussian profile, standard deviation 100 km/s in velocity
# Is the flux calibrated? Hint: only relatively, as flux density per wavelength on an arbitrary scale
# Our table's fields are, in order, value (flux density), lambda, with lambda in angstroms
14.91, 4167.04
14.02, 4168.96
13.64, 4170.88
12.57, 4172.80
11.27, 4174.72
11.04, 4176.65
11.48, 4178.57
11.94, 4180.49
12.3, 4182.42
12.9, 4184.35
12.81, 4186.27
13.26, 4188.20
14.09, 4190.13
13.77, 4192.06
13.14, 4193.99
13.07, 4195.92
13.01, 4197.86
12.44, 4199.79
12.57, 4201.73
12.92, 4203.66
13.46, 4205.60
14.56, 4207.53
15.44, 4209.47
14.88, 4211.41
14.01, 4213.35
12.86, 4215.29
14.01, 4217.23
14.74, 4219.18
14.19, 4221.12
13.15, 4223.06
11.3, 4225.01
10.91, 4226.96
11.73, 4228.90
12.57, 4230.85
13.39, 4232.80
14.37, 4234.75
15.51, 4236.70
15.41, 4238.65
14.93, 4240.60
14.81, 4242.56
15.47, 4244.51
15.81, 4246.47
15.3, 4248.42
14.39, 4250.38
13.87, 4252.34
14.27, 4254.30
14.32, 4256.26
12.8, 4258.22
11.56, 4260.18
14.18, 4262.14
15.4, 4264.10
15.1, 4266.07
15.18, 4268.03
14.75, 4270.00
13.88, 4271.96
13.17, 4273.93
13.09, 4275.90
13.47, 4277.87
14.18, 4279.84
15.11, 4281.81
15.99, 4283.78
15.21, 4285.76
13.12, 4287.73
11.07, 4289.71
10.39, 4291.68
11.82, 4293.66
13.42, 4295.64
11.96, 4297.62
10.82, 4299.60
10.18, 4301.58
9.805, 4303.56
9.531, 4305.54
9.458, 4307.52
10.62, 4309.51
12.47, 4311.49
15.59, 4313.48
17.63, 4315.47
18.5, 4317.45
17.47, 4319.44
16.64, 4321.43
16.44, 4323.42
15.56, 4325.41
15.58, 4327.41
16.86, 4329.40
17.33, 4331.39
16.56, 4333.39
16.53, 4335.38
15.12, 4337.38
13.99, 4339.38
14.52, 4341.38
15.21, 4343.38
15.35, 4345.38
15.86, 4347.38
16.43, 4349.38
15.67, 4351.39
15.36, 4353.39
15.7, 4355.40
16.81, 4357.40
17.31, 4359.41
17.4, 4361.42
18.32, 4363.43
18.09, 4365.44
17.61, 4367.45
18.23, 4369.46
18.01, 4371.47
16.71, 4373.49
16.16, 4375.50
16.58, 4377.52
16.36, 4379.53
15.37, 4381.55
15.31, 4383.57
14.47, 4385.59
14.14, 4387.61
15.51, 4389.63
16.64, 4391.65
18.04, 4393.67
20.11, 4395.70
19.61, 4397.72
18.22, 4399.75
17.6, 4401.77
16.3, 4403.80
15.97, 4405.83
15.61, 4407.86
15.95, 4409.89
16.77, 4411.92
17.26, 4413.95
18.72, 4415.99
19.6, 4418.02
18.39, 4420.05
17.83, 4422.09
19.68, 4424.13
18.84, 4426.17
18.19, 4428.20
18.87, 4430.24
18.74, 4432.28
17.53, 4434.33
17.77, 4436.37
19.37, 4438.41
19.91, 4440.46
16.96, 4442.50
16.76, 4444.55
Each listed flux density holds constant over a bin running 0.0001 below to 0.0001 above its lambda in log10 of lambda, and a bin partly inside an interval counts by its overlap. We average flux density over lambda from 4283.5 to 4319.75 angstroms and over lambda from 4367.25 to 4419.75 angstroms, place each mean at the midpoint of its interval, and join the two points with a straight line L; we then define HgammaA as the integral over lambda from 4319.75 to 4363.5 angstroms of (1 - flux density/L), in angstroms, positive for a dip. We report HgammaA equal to -4.6 angstroms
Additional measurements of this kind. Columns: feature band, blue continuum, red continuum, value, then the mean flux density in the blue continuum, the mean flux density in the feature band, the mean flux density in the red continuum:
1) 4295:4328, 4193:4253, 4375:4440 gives 4.1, 13.8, 13.6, 17.4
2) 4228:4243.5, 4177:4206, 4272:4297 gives -1.2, 12.8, 14.1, 13.3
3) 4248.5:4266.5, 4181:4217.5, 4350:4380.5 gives 0.8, 13.4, 14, 16.9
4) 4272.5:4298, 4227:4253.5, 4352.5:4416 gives 3.1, 14.3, 13.3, 16.9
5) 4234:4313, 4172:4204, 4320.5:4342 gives 6.1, 12.6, 13.4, 15.9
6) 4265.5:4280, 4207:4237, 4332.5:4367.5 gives 0.5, 13.5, 14.1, 16.2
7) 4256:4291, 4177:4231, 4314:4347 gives 2.0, 13.1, 13.9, 16.2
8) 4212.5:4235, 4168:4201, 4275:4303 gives -0.5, 12.7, 13.1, 12.8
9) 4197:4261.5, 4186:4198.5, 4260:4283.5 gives -0.2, 13.3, 13.8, 14.2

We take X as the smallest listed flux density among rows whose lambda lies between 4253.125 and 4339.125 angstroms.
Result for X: 9.458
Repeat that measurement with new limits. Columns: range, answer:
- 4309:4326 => 10.62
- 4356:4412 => 14.14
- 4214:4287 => 10.91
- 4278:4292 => 10.39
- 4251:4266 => 11.56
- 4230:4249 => 12.57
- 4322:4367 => 13.99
